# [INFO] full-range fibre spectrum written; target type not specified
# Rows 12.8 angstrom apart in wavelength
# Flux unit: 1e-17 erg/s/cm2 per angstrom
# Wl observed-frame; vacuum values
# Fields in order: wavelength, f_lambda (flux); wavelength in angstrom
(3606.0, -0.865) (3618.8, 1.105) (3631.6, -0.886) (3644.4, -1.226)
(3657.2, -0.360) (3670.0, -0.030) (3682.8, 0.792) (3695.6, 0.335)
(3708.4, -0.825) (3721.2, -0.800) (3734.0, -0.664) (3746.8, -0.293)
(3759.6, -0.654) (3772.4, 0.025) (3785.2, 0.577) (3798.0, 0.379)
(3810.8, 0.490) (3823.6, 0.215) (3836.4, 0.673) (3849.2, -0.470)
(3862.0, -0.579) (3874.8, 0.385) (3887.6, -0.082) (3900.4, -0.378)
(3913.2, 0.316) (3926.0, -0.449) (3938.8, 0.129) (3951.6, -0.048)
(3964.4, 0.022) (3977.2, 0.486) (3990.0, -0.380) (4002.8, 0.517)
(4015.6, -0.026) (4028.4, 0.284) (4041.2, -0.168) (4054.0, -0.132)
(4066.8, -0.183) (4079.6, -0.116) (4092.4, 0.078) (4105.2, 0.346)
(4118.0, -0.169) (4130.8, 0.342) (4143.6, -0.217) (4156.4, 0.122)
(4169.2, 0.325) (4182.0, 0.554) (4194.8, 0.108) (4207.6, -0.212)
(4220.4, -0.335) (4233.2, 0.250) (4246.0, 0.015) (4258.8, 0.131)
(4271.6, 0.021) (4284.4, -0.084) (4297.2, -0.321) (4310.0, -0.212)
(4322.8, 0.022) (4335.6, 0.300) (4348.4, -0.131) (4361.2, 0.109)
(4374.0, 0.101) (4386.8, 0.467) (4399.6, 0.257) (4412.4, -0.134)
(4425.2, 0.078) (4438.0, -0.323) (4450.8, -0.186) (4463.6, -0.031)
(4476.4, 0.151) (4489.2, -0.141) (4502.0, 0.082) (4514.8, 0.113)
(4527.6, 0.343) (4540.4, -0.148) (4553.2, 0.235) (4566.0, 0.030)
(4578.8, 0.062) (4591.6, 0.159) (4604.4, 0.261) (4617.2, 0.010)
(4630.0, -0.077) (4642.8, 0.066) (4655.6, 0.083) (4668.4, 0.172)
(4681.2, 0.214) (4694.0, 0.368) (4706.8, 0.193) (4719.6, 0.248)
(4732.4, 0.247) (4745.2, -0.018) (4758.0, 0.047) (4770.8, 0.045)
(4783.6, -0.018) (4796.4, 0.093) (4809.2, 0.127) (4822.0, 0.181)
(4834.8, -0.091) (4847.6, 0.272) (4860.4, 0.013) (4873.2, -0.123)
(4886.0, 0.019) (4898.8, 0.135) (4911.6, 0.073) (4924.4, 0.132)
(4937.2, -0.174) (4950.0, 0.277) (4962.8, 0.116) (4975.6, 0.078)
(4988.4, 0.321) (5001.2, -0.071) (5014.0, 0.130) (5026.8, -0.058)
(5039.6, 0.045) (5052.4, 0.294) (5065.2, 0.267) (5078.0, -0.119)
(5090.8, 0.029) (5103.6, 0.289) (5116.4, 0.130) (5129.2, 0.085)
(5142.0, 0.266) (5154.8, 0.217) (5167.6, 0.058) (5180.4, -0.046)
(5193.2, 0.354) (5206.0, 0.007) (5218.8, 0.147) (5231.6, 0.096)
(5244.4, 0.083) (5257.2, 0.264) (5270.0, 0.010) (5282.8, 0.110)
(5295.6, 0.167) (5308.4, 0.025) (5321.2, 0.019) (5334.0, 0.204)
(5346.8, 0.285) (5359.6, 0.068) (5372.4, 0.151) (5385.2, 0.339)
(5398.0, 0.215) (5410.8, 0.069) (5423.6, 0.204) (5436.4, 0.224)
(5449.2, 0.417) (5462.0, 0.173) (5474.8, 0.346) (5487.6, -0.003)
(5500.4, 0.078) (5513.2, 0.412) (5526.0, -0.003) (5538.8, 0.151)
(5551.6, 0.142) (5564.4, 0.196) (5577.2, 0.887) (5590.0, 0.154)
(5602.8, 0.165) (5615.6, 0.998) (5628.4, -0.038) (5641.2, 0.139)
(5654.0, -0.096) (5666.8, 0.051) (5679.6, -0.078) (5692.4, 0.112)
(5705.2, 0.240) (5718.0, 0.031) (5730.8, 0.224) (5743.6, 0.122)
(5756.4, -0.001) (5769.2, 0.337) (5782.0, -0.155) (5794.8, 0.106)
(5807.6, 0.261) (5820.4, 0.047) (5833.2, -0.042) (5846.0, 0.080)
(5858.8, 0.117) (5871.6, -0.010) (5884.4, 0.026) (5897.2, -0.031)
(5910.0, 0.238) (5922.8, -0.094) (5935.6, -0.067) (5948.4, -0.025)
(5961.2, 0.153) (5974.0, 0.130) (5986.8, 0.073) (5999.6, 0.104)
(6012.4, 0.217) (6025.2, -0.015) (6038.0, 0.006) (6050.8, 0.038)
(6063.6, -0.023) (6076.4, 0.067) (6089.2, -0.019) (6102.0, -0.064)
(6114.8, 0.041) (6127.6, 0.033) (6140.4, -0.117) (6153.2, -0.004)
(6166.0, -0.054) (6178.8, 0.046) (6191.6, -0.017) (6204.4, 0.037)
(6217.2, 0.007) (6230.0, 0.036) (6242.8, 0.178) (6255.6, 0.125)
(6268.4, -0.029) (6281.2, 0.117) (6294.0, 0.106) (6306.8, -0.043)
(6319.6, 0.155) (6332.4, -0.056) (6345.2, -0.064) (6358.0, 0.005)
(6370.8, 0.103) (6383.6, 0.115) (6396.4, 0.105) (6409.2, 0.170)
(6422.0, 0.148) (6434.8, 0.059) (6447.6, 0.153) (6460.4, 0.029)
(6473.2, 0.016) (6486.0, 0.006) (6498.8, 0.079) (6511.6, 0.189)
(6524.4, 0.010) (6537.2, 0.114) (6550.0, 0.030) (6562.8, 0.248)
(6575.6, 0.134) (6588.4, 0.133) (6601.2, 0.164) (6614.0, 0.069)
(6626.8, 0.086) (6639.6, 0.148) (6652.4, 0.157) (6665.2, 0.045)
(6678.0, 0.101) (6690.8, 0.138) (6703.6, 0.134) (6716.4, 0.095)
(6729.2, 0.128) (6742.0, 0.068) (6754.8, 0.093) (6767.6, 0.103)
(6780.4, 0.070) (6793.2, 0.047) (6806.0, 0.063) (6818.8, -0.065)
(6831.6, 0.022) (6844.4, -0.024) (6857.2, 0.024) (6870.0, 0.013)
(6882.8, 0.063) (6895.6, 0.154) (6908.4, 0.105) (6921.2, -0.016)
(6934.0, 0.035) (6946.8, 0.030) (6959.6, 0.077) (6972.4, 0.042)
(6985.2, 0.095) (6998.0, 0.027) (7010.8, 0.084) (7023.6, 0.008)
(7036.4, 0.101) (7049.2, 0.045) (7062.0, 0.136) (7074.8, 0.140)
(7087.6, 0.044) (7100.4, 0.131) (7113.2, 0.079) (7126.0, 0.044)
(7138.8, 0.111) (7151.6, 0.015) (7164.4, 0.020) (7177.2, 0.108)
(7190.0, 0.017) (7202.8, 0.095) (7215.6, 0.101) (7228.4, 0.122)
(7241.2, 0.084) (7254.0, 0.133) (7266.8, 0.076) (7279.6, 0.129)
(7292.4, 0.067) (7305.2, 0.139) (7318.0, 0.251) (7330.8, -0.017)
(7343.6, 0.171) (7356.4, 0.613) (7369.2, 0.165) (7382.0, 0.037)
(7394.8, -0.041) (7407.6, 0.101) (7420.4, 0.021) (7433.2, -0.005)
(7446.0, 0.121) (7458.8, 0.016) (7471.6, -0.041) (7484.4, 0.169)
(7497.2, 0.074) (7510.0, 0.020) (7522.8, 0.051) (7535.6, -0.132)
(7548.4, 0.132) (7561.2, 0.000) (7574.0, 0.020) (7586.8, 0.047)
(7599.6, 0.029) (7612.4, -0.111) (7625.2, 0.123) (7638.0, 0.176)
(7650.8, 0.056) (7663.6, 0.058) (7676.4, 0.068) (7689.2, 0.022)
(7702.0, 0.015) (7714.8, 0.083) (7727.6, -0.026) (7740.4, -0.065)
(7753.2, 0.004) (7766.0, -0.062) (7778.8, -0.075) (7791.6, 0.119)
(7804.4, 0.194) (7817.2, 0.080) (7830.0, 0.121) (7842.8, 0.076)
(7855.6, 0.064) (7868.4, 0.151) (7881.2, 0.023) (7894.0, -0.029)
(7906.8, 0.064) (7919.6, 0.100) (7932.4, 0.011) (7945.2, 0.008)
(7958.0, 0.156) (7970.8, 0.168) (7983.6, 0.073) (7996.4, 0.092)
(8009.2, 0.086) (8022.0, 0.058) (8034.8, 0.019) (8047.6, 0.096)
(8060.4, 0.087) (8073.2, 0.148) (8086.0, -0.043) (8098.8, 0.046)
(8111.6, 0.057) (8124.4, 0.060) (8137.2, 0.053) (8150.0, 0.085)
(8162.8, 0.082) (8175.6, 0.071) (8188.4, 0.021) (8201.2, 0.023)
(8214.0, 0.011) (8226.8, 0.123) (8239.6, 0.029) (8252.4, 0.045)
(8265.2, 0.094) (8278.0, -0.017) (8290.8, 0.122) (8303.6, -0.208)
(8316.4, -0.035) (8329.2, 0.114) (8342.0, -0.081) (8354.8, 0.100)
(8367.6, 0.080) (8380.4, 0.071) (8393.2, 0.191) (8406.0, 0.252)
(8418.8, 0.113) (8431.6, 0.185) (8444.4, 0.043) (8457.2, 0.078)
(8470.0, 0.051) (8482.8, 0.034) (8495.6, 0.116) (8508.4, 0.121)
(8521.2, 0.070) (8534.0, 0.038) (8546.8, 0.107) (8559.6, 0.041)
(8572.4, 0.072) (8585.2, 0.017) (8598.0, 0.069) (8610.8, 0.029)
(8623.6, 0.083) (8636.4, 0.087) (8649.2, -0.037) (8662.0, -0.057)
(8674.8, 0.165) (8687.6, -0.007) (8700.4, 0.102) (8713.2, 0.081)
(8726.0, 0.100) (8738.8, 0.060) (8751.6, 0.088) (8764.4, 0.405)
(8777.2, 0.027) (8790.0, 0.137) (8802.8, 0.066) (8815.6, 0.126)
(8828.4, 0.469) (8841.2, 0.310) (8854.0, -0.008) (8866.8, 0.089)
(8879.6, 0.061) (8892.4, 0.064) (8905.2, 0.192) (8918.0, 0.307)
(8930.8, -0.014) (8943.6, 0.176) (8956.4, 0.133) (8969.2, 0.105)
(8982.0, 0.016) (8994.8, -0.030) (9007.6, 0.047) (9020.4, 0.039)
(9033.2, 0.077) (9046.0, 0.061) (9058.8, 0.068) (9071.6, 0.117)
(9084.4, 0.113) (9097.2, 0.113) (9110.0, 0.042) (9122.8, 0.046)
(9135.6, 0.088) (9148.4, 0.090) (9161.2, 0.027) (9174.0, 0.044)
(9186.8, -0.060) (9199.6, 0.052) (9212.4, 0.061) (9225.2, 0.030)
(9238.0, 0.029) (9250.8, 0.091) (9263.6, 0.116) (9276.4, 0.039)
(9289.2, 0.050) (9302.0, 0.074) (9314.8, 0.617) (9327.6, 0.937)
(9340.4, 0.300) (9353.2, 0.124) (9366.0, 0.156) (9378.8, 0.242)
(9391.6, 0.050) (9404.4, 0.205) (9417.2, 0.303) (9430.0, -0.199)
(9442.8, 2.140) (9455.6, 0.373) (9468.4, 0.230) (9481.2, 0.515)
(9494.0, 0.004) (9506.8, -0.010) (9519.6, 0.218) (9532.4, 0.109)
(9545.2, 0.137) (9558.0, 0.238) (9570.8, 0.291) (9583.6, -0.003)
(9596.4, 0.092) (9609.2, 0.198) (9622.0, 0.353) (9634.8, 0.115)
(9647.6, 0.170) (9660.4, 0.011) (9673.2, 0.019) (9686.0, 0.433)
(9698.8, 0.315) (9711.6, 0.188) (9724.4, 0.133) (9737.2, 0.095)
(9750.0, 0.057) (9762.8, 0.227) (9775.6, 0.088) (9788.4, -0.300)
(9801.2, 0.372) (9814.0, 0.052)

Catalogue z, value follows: 0.12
